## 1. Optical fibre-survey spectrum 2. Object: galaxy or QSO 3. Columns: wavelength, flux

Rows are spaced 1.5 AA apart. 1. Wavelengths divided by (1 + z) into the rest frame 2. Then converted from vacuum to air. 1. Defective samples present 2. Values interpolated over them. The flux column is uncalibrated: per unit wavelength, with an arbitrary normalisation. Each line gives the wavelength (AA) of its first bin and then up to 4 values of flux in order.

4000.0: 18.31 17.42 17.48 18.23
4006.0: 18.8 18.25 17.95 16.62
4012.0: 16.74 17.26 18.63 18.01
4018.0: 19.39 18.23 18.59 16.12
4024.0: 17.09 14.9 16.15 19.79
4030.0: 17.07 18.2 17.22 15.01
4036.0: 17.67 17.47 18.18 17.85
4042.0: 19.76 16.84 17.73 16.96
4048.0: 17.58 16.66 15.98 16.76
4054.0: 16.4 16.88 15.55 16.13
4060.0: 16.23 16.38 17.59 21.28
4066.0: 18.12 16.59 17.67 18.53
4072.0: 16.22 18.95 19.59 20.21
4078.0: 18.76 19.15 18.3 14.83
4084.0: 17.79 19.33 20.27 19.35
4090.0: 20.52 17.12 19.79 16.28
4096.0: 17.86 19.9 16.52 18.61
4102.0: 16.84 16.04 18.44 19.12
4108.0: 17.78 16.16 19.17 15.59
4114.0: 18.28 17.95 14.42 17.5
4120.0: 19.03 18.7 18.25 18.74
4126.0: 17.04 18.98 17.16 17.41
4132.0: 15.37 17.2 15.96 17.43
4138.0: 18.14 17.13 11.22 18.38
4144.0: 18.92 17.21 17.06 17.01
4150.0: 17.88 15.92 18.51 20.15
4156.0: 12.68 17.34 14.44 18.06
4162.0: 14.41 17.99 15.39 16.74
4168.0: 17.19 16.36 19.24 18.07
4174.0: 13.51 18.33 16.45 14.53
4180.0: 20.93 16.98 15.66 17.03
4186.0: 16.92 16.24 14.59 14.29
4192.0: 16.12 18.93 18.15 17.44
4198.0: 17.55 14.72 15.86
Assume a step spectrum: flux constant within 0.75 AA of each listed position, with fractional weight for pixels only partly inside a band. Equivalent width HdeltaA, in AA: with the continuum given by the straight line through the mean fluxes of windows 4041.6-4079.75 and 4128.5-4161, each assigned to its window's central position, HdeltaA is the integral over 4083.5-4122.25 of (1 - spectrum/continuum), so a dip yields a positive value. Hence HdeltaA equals -1.8 AA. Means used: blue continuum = 17.6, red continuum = 16.8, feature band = 18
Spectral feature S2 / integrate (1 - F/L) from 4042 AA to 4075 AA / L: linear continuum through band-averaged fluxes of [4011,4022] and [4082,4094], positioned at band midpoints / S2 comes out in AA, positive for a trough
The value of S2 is 2.0 AA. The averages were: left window 18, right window 18.7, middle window 17.3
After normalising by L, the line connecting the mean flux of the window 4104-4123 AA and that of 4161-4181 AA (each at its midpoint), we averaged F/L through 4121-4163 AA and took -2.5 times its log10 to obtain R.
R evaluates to 0.02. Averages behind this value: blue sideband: 17.7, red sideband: 16.9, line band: 17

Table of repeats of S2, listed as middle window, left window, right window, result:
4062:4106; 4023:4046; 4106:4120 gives -2.3 AA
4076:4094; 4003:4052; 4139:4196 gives -1.6 AA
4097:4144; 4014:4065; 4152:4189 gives -1.1 AA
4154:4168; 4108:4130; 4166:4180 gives 0.6 AA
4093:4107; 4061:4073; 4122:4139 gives -0.1 AA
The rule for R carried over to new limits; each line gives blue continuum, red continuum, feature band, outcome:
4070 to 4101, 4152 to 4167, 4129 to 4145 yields 0.03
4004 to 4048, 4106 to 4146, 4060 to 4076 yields -0.03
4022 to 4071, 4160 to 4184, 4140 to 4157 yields 0.01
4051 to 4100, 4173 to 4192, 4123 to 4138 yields -0.02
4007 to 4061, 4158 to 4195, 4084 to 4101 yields -0.10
